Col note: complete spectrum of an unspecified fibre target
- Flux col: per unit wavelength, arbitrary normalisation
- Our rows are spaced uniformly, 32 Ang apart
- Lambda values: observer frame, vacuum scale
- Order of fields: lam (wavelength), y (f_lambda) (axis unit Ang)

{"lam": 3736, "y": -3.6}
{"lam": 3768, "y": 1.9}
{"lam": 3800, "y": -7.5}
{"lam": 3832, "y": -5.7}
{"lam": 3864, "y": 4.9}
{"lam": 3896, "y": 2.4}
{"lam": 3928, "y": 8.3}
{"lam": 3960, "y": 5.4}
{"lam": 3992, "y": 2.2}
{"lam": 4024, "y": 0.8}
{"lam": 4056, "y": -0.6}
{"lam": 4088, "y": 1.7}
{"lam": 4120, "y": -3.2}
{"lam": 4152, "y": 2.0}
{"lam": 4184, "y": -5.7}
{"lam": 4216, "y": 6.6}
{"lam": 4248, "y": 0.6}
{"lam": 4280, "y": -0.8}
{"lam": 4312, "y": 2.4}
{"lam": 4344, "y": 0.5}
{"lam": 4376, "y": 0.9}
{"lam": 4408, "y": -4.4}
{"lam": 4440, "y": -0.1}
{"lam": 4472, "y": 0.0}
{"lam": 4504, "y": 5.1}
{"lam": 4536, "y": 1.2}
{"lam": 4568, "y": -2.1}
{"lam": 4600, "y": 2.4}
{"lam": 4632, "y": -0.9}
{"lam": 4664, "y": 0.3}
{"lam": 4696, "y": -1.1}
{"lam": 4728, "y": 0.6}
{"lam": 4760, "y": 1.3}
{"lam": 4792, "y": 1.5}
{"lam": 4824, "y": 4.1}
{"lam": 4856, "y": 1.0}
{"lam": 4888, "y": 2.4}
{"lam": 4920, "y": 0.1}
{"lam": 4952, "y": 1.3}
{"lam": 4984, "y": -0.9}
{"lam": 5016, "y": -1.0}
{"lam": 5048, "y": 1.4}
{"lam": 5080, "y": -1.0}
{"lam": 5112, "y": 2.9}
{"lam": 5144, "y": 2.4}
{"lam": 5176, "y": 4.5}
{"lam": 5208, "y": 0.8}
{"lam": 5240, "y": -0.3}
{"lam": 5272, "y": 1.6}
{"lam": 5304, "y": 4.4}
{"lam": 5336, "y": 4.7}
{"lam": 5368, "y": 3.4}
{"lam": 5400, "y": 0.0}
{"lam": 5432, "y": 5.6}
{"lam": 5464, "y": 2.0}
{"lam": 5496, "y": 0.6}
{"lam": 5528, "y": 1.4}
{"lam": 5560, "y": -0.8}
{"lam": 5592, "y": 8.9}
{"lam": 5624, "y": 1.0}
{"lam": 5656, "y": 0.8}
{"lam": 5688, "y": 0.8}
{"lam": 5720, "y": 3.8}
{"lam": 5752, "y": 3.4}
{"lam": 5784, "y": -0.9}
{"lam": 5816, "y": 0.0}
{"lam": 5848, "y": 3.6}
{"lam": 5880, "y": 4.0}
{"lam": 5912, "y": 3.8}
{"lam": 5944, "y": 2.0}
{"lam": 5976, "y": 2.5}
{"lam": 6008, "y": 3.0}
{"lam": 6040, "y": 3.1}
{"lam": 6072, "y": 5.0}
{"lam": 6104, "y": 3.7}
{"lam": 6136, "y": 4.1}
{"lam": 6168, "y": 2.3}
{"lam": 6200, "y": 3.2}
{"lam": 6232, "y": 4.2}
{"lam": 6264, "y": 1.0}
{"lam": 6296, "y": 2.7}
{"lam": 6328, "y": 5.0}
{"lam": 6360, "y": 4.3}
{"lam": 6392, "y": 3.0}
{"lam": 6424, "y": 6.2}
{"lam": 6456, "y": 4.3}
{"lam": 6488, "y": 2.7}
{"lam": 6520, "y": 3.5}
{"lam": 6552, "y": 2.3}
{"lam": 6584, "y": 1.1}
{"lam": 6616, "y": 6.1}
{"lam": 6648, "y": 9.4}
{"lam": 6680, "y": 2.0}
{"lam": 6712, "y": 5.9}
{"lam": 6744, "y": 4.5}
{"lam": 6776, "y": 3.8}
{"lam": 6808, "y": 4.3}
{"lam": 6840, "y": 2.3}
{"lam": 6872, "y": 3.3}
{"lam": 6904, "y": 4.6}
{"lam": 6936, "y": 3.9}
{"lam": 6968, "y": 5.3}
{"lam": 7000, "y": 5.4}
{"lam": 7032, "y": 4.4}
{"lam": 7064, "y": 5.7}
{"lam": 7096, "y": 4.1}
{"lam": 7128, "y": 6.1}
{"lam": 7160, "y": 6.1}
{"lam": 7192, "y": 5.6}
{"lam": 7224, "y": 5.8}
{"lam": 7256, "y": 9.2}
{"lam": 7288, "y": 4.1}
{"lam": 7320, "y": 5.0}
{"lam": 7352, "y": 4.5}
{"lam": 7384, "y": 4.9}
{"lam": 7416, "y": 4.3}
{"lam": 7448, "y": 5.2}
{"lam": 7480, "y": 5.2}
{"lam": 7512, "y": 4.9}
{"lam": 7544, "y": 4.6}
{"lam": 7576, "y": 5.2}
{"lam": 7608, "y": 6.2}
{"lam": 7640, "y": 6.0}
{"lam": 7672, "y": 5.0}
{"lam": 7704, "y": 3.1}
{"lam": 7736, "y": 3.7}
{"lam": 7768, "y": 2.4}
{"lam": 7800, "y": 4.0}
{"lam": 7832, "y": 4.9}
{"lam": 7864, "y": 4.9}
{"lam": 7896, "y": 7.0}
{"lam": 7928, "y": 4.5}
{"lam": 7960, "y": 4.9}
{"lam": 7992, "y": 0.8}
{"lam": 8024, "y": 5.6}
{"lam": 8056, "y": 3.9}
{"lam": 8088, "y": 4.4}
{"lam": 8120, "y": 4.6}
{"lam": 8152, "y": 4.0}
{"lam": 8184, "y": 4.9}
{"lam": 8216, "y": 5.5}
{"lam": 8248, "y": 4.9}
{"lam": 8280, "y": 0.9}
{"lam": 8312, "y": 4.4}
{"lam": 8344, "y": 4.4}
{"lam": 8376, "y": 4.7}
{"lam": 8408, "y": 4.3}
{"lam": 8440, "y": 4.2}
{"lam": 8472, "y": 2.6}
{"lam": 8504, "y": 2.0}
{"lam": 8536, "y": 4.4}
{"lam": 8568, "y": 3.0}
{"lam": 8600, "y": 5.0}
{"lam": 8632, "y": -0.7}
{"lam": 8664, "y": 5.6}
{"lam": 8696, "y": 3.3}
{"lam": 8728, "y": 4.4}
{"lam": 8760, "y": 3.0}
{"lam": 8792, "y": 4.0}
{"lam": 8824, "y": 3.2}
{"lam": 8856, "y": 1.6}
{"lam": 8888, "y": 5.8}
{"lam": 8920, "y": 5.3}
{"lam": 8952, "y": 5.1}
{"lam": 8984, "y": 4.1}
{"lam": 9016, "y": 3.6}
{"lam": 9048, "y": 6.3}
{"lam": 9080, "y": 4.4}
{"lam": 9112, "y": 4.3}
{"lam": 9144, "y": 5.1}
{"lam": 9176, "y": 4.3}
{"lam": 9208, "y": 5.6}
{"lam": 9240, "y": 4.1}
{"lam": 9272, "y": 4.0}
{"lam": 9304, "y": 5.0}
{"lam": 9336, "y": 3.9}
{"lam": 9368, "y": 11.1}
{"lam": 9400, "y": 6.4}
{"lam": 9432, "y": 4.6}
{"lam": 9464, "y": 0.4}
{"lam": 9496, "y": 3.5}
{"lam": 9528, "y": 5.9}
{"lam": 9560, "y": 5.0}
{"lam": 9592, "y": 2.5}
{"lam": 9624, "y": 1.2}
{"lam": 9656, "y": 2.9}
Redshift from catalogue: 0.78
